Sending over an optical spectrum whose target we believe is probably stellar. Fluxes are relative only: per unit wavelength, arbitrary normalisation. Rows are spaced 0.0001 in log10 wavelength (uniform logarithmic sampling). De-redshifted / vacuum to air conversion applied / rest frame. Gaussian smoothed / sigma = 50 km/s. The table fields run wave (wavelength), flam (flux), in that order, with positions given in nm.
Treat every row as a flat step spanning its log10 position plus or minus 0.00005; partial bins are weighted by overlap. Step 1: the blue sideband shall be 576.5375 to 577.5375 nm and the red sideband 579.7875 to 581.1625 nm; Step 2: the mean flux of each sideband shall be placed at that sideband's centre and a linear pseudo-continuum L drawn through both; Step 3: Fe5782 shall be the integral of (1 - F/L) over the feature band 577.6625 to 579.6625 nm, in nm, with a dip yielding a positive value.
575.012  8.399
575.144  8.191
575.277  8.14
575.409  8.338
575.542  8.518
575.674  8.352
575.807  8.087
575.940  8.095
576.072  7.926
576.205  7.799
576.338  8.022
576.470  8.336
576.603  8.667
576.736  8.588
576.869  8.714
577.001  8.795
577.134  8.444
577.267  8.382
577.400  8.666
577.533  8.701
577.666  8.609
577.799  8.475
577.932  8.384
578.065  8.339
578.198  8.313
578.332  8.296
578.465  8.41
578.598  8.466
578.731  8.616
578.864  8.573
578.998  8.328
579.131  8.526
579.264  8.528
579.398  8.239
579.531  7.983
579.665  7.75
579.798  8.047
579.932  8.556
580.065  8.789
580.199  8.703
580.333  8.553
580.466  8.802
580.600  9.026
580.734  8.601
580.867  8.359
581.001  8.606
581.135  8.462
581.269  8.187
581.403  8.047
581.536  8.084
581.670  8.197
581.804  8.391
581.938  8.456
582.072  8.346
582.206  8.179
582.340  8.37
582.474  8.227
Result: 0.055 nm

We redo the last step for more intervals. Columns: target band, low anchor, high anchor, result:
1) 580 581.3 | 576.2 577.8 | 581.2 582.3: -0.049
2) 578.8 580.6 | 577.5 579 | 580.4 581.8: 0.002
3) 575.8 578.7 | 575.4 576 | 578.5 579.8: -0.037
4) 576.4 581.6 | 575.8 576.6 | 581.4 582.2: -0.177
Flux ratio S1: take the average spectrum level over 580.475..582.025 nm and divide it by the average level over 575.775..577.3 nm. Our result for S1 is 1.01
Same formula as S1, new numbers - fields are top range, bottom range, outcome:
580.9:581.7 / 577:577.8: 0.97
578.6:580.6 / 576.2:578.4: 1.00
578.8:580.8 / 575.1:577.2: 1.02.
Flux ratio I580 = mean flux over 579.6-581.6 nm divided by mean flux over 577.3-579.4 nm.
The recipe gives 1.00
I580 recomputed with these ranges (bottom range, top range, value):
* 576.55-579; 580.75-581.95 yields 0.98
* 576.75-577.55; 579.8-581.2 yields 1.00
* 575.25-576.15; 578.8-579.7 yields 1.01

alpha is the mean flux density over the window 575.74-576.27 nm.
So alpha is 7.97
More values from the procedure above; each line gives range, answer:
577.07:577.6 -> 8.55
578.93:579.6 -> 8.31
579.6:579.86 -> 7.91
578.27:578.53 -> 8.36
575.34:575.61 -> 8.44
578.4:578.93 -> 8.53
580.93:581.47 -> 8.33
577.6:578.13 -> 8.45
